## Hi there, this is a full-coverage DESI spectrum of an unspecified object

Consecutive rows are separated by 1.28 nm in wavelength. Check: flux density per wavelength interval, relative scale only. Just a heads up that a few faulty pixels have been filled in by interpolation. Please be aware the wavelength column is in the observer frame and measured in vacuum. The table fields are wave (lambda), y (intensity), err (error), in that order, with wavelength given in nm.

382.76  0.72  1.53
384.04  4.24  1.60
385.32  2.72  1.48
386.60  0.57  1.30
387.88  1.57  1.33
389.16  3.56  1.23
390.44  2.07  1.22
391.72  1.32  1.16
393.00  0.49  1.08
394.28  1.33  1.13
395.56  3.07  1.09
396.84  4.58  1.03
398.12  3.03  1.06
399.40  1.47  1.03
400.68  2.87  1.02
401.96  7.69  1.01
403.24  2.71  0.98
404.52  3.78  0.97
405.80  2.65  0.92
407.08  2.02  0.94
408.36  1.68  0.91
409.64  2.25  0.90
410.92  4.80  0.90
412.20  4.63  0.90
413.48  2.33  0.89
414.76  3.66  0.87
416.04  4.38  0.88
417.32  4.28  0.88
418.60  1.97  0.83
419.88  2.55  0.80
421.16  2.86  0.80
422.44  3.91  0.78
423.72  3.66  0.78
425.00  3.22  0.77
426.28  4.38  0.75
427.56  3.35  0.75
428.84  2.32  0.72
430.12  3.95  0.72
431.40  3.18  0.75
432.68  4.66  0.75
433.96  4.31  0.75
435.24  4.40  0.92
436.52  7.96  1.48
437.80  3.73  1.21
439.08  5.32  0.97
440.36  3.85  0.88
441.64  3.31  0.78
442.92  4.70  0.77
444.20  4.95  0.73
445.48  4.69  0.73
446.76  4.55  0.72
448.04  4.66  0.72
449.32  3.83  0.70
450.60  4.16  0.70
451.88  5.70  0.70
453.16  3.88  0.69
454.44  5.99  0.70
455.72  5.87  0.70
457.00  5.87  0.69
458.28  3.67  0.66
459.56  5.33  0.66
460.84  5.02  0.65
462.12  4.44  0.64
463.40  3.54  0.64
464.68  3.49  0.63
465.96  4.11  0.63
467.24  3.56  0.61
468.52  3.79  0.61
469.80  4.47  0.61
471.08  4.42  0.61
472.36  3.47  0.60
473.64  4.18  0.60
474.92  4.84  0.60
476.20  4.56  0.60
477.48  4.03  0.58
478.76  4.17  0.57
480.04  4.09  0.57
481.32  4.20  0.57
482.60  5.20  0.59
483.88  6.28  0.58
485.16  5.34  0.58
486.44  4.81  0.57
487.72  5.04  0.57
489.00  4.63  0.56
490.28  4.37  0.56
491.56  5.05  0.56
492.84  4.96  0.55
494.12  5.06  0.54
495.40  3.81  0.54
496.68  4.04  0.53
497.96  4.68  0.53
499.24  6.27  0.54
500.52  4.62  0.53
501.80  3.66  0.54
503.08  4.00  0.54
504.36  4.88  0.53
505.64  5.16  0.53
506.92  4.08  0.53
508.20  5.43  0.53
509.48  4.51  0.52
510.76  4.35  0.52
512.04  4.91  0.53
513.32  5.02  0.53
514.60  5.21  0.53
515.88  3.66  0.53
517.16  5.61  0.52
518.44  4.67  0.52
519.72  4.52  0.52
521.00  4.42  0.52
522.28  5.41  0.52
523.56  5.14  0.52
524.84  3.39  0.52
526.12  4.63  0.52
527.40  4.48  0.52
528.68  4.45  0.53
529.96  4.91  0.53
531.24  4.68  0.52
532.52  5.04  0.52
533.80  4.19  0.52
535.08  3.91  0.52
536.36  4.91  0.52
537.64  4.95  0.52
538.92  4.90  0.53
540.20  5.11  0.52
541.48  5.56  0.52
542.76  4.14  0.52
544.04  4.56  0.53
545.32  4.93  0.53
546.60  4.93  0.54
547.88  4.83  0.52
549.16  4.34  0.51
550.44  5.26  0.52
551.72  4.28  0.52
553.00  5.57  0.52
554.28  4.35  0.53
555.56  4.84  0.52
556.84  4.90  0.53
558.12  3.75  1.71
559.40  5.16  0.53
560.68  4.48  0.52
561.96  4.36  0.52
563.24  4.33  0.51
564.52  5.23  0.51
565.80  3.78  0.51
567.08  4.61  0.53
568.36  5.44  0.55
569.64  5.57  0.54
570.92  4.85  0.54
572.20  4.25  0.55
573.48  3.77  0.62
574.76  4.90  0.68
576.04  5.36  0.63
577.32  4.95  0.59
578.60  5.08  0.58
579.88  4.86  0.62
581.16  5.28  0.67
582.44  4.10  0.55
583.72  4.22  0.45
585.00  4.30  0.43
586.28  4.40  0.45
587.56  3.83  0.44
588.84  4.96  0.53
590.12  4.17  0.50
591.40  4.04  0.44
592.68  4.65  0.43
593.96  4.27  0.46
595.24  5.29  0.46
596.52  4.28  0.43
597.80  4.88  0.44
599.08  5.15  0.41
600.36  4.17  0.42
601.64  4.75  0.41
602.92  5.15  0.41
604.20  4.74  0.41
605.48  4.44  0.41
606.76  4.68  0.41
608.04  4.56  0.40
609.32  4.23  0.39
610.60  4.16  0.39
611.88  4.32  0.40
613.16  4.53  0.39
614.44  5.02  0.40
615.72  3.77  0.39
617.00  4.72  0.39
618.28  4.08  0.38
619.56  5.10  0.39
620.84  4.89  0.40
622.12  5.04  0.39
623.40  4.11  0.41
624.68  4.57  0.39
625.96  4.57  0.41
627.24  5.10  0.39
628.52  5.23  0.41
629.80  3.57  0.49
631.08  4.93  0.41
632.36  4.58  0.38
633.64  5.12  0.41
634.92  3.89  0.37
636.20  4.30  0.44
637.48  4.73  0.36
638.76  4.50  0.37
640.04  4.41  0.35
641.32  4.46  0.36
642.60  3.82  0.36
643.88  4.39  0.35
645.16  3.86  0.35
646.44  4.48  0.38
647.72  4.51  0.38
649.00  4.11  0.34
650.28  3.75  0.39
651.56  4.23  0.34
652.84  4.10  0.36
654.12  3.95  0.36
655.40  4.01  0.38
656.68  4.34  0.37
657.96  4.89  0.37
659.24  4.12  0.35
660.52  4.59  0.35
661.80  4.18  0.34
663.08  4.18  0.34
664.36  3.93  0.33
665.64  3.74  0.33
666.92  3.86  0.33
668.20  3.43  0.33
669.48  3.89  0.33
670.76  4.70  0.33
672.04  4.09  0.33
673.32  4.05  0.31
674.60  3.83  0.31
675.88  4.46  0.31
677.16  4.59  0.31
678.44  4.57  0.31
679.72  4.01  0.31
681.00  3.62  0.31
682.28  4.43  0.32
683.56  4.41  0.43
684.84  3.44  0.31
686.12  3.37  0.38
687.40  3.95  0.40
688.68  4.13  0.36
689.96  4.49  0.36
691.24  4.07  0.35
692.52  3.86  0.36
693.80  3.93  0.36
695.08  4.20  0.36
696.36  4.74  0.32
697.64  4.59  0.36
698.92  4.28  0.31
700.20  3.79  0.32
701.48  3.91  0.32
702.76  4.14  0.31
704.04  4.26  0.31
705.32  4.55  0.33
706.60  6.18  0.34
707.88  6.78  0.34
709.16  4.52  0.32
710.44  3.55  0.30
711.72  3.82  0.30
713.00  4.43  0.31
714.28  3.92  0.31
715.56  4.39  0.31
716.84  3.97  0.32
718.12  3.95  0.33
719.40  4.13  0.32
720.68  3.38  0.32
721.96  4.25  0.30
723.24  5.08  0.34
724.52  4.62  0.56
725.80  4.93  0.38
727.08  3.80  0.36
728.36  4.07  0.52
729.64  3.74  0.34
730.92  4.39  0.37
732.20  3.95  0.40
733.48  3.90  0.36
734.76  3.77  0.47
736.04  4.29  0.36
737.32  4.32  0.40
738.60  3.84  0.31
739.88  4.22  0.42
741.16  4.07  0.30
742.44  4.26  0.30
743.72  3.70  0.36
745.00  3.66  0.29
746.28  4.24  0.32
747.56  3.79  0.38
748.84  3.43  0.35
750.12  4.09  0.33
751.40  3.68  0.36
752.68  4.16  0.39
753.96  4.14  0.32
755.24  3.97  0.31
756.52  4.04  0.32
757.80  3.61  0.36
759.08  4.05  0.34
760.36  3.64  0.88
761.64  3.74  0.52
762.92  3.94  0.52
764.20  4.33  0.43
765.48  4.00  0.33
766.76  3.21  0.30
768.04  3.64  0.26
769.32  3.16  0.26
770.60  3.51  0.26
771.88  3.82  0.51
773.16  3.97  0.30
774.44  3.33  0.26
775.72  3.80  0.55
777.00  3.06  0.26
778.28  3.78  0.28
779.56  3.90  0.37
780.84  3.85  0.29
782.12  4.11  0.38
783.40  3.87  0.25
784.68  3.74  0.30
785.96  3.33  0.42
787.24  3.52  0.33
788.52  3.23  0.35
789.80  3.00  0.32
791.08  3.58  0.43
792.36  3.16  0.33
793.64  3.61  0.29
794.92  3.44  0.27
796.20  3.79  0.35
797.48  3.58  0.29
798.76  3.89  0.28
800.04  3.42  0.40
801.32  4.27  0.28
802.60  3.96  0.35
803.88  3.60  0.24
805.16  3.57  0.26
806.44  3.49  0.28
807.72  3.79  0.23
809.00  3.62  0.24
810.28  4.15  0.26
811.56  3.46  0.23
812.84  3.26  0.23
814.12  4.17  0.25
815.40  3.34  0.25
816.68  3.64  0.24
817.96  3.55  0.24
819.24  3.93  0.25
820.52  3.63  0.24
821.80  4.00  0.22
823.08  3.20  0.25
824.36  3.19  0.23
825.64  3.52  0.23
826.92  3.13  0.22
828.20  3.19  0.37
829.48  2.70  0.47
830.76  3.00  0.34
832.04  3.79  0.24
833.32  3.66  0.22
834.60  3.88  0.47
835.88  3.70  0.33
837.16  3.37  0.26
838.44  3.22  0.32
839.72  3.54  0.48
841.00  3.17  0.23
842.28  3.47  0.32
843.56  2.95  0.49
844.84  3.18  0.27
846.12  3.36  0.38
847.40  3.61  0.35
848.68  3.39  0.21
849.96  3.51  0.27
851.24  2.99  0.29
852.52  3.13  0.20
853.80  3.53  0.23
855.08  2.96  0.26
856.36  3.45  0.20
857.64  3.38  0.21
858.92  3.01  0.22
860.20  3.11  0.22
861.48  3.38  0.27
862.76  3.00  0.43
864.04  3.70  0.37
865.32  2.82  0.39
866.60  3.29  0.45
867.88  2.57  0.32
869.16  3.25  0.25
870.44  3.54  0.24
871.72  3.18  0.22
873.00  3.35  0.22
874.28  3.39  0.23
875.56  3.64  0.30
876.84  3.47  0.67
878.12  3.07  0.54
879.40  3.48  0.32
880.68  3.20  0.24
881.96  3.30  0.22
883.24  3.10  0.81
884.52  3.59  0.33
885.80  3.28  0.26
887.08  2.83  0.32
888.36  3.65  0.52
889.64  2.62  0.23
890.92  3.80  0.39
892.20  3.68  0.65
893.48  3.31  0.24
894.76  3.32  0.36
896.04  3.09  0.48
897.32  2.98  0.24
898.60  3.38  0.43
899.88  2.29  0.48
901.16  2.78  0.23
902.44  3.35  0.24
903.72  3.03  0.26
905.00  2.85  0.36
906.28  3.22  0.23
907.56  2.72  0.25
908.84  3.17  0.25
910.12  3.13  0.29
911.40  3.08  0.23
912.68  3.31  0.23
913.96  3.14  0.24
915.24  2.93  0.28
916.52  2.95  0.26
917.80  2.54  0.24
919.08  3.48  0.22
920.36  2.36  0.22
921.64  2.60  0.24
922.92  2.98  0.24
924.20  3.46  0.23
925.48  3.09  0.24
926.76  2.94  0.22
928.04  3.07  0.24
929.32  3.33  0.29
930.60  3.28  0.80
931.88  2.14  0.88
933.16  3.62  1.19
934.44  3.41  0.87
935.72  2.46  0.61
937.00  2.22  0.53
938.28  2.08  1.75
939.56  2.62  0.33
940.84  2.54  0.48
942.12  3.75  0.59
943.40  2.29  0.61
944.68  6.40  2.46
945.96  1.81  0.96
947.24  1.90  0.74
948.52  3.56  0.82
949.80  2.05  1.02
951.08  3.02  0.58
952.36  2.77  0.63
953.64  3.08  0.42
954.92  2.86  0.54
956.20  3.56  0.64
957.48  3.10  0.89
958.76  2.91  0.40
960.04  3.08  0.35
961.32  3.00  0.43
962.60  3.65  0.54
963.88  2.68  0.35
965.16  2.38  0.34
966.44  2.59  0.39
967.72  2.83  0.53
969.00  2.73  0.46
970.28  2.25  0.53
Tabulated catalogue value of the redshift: 0.08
